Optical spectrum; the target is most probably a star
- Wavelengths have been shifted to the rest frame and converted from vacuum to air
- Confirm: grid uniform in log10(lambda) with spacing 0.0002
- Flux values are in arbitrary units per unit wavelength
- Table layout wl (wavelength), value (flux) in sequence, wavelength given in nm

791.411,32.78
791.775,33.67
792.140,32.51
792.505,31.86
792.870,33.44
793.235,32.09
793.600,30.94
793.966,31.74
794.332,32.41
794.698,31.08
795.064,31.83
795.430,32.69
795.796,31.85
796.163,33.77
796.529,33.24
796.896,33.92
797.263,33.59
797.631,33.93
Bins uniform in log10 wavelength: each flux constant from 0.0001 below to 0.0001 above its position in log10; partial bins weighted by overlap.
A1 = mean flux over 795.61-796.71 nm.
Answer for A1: 33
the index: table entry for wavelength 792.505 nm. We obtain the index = 31.86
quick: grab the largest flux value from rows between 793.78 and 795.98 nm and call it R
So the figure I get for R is 32.69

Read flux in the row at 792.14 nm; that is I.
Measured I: 32.51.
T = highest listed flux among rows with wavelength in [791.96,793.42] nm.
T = 33.44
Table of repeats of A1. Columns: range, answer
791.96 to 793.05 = 32.6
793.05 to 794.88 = 31.7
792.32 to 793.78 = 32.1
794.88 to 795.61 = 32.3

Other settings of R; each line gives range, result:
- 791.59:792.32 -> 33.67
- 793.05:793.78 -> 32.09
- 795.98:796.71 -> 33.77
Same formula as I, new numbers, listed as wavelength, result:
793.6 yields 30.94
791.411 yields 32.78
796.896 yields 33.92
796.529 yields 33.24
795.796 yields 31.85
